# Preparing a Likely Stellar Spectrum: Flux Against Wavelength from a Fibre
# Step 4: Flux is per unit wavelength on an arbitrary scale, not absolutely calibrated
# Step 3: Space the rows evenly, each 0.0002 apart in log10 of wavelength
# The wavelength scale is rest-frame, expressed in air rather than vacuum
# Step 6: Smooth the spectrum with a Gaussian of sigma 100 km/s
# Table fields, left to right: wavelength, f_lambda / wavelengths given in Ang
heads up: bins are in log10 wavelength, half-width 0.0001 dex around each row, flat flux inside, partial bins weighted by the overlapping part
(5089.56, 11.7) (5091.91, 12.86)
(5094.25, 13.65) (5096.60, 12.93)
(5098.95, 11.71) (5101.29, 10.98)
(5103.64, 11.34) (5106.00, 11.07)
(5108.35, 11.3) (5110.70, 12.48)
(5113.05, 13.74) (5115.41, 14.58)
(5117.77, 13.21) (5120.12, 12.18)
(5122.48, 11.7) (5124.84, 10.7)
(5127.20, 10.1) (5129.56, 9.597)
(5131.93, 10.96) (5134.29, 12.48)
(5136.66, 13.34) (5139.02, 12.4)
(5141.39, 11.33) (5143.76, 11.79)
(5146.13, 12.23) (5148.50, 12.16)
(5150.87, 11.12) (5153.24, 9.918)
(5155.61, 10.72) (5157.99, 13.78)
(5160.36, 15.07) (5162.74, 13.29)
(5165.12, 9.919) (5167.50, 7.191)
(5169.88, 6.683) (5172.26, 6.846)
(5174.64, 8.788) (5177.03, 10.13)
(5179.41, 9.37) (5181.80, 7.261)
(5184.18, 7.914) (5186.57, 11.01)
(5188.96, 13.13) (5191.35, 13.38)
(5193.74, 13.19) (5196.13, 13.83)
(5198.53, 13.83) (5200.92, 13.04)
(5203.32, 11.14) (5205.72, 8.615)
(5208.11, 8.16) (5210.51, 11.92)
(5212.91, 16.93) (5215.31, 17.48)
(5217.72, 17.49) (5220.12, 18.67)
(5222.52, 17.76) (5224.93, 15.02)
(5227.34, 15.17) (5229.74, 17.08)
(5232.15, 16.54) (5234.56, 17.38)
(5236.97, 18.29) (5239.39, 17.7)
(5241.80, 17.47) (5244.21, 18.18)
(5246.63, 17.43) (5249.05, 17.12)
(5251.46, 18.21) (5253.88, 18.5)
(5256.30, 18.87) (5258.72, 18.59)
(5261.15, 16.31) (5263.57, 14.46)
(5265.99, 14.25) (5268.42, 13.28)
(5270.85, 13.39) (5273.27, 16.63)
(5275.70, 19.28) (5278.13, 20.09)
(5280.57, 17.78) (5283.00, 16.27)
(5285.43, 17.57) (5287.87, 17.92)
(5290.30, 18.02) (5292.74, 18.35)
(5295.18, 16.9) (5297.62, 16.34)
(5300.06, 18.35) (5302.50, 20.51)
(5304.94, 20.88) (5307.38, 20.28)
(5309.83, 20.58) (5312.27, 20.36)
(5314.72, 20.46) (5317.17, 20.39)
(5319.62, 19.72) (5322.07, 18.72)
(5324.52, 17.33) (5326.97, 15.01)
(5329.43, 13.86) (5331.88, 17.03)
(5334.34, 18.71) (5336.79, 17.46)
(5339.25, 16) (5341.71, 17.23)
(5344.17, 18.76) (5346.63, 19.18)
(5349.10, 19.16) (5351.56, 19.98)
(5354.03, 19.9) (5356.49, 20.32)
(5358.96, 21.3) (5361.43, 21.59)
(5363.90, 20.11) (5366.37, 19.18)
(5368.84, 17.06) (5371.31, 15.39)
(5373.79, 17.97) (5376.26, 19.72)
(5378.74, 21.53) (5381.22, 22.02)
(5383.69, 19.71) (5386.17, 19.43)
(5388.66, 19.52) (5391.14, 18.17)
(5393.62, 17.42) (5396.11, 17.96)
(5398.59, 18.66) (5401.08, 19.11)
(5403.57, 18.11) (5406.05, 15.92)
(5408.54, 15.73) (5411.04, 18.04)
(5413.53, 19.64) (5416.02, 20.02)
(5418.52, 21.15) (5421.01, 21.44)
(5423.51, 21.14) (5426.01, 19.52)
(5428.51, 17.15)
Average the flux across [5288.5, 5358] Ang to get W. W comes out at 18.6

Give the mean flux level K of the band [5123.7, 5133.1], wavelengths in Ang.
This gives 10.3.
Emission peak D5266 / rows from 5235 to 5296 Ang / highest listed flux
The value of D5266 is 20.09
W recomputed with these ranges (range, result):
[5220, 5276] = 16.8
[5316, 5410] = 18.5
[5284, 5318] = 19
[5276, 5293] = 18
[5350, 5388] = 19.7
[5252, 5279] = 16.7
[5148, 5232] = 12.3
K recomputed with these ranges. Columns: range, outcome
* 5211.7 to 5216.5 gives 17.2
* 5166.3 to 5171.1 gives 6.94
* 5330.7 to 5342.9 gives 17.3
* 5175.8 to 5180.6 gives 9.74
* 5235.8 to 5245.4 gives 17.9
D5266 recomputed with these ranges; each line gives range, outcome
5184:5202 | 13.83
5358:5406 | 22.02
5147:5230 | 18.67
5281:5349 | 20.88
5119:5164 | 15.07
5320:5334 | 18.72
